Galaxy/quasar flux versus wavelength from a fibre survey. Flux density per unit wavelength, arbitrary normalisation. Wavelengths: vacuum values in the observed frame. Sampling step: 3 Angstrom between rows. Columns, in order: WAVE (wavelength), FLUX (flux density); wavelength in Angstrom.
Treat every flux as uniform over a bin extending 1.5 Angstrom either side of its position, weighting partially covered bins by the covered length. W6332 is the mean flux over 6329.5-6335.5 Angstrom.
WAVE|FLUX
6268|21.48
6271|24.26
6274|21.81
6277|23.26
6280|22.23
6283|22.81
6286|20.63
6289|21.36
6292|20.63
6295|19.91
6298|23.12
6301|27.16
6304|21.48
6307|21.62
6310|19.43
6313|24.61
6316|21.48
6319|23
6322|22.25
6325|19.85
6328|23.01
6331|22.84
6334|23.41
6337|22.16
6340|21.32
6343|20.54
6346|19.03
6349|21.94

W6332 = 23.1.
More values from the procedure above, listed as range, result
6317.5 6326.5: 21.7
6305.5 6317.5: 21.8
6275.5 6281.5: 22.7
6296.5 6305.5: 23.9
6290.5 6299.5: 21.2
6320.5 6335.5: 22.3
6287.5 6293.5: 21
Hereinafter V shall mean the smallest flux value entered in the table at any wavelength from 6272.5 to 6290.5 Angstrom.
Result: 20.63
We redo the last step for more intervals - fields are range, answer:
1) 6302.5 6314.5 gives 19.43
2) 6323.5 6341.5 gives 19.85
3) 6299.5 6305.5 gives 21.48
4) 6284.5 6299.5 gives 19.91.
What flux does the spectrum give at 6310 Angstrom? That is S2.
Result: 19.43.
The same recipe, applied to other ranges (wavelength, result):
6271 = 24.26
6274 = 21.81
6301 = 27.16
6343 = 20.54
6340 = 21.32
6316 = 21.48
